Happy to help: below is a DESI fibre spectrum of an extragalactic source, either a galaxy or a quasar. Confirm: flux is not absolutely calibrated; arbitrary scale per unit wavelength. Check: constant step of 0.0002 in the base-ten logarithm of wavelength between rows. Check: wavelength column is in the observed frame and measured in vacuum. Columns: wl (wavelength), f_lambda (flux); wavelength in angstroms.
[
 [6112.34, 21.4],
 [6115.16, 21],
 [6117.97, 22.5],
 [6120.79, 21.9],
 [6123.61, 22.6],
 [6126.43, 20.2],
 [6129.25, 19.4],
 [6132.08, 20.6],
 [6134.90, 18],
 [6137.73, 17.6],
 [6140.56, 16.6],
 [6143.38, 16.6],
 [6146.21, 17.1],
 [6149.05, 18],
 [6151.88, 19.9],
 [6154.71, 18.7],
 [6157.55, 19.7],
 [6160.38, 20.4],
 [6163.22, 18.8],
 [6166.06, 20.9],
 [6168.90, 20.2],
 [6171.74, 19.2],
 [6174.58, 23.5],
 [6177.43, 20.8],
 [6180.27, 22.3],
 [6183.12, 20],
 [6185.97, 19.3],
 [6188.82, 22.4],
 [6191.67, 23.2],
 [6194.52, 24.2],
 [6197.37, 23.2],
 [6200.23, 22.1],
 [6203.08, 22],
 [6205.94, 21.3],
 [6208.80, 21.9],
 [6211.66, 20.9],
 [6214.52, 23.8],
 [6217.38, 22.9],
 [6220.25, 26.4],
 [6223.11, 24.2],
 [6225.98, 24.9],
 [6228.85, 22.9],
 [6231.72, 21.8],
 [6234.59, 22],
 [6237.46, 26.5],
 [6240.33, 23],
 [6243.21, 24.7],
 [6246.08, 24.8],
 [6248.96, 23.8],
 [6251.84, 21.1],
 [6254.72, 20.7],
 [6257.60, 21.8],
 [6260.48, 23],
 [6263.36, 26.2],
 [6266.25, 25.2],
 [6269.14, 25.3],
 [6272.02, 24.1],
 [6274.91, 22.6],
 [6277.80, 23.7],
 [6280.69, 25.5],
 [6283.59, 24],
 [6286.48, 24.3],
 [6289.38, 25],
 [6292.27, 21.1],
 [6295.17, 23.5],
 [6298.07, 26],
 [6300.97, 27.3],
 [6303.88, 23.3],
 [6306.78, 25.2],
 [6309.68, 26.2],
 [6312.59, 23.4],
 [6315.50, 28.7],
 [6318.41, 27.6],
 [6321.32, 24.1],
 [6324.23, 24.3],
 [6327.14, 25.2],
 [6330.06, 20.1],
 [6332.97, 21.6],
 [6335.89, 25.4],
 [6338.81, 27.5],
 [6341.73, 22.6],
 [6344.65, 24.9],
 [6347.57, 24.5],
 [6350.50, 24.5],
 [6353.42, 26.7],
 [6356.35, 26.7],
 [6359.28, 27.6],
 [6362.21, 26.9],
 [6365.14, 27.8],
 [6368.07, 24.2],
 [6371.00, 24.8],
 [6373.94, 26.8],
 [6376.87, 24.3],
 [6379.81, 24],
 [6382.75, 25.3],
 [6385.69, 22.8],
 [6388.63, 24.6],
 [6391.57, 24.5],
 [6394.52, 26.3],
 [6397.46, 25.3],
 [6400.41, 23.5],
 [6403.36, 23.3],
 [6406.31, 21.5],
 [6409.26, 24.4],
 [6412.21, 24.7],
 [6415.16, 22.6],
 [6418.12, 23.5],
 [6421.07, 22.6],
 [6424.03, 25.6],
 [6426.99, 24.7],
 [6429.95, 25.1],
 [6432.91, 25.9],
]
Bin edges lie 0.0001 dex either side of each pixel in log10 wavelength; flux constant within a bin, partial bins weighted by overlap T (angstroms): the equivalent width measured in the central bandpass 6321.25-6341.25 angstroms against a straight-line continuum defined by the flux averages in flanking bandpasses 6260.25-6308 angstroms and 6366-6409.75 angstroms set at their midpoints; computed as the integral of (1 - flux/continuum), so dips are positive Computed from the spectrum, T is 0.4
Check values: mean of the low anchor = 24.5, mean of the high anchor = 24.4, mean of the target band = 24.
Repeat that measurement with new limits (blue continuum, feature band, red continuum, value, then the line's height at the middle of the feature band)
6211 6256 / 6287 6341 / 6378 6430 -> -2.17 angstroms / 23.8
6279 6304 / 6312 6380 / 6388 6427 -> -2.63 angstroms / 24.3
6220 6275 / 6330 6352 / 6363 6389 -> 0.48 angstroms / 24.7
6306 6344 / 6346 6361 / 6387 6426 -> -0.92 angstroms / 24.5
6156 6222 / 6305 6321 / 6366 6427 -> -1.90 angstroms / 23.2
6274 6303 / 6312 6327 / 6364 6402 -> -0.74 angstroms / 24.5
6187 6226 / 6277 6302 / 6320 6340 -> -0.85 angstroms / 23.7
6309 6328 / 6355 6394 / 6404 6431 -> -1.28 angstroms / 24.6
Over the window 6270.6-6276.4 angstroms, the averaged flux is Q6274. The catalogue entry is 23.3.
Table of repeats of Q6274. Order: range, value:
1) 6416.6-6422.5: 23.1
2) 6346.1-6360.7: 26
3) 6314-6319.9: 28.1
